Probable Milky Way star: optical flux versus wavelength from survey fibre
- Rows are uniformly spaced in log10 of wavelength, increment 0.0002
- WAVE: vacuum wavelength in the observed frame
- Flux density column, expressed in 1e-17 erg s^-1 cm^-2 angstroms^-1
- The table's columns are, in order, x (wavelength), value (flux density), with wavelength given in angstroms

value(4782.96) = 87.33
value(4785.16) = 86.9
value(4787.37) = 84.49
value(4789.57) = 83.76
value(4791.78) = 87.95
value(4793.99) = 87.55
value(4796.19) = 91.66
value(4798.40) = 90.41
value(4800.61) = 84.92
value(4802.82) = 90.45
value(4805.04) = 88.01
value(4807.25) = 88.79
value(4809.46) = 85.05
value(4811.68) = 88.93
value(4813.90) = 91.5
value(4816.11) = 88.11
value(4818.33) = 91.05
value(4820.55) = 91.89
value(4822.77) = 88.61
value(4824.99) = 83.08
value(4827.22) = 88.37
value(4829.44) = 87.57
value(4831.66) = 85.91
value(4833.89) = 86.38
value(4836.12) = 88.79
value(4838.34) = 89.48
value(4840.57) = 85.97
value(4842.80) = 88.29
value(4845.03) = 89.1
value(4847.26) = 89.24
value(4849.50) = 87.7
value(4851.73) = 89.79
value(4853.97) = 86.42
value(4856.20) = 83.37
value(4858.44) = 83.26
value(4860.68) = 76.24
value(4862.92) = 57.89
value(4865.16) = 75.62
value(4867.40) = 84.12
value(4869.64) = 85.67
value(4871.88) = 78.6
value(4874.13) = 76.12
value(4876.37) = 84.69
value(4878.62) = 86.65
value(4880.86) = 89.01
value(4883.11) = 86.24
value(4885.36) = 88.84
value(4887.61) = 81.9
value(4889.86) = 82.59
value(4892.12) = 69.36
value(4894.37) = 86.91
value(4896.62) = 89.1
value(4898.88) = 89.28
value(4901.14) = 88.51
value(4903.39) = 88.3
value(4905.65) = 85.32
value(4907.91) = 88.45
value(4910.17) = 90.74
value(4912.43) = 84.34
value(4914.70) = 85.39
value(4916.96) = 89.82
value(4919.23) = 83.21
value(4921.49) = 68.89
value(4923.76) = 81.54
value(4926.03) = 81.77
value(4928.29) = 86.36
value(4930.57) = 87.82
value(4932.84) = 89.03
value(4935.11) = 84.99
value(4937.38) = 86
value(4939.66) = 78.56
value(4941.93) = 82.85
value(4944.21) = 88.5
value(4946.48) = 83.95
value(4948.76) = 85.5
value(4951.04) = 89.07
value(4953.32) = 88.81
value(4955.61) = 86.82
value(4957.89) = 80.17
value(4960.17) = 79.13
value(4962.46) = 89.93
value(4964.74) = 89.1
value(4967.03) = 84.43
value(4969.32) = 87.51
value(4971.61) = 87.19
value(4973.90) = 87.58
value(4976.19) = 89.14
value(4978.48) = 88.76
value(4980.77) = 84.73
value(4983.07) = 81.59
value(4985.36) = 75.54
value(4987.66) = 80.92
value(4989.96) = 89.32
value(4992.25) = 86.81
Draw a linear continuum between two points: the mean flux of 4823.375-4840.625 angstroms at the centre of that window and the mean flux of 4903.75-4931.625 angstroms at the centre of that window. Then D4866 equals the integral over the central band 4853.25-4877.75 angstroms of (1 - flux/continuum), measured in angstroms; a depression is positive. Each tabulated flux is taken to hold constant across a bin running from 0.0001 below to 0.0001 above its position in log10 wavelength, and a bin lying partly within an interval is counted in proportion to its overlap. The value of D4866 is 1.95 angstroms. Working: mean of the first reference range 87.1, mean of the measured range 79.2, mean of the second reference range 84.5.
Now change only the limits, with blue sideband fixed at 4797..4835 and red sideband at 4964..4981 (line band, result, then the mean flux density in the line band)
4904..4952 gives 1.5 angstroms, 84.9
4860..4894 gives 2.9 angstroms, 80.4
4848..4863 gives 0.9 angstroms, 82.4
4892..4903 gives 0.2 angstroms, 86.3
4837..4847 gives 0.0 angstroms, 88.4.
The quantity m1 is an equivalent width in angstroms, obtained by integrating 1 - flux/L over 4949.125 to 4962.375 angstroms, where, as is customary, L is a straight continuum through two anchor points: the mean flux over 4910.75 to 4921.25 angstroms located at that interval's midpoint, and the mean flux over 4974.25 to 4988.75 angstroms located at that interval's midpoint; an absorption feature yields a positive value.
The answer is -0.2 angstroms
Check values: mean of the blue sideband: 84.5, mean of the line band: 85.2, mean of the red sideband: 83.7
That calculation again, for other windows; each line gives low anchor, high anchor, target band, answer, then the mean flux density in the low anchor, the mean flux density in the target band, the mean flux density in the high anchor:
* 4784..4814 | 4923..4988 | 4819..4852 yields -0.33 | 87.8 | 88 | 85.2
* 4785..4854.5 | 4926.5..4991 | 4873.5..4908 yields 0.63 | 88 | 85.1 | 85.4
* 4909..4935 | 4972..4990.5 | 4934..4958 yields -0.20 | 84.5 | 85.2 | 84.6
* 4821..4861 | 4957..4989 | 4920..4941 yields 0.65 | 86.8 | 82.8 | 84.7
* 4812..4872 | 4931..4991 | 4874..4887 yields -0.07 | 85.4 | 85.9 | 85.4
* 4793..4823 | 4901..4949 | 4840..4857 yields 0.01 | 89.1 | 87.6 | 84.9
